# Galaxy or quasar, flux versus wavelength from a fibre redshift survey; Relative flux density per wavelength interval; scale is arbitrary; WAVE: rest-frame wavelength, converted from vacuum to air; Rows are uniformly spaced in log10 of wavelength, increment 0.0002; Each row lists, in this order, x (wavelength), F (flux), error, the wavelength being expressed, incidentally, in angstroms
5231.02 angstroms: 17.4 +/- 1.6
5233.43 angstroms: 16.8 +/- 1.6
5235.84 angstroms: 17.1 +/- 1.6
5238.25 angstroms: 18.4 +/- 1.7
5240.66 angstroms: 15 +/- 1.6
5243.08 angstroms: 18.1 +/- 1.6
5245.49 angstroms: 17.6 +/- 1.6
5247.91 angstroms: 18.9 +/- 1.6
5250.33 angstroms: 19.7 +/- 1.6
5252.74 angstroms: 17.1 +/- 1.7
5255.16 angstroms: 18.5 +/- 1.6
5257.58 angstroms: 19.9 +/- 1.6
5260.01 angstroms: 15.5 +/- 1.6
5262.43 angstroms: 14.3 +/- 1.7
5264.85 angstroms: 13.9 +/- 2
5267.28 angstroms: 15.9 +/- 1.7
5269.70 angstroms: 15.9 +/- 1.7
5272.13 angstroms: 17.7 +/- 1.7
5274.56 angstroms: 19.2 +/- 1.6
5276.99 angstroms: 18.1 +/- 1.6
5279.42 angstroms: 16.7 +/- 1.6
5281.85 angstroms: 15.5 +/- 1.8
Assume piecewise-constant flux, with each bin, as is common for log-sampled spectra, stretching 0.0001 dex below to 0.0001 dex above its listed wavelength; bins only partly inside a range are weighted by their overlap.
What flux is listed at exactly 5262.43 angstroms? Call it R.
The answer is 14.3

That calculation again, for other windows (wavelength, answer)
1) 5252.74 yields 17.1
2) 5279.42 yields 16.7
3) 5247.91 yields 18.9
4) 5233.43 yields 16.8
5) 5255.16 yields 18.5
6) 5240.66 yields 15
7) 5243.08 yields 18.1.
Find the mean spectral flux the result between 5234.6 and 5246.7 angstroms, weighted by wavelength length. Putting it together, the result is 17.2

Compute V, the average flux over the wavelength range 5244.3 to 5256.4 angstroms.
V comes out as 18.4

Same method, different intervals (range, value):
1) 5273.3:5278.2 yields 18.6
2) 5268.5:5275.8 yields 17.6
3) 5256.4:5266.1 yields 15.9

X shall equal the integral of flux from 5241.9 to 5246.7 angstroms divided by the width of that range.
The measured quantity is 17.9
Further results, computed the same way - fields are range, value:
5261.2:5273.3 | 15.5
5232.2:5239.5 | 17.4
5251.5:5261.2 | 17.8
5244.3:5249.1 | 18.2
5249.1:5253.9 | 18.4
